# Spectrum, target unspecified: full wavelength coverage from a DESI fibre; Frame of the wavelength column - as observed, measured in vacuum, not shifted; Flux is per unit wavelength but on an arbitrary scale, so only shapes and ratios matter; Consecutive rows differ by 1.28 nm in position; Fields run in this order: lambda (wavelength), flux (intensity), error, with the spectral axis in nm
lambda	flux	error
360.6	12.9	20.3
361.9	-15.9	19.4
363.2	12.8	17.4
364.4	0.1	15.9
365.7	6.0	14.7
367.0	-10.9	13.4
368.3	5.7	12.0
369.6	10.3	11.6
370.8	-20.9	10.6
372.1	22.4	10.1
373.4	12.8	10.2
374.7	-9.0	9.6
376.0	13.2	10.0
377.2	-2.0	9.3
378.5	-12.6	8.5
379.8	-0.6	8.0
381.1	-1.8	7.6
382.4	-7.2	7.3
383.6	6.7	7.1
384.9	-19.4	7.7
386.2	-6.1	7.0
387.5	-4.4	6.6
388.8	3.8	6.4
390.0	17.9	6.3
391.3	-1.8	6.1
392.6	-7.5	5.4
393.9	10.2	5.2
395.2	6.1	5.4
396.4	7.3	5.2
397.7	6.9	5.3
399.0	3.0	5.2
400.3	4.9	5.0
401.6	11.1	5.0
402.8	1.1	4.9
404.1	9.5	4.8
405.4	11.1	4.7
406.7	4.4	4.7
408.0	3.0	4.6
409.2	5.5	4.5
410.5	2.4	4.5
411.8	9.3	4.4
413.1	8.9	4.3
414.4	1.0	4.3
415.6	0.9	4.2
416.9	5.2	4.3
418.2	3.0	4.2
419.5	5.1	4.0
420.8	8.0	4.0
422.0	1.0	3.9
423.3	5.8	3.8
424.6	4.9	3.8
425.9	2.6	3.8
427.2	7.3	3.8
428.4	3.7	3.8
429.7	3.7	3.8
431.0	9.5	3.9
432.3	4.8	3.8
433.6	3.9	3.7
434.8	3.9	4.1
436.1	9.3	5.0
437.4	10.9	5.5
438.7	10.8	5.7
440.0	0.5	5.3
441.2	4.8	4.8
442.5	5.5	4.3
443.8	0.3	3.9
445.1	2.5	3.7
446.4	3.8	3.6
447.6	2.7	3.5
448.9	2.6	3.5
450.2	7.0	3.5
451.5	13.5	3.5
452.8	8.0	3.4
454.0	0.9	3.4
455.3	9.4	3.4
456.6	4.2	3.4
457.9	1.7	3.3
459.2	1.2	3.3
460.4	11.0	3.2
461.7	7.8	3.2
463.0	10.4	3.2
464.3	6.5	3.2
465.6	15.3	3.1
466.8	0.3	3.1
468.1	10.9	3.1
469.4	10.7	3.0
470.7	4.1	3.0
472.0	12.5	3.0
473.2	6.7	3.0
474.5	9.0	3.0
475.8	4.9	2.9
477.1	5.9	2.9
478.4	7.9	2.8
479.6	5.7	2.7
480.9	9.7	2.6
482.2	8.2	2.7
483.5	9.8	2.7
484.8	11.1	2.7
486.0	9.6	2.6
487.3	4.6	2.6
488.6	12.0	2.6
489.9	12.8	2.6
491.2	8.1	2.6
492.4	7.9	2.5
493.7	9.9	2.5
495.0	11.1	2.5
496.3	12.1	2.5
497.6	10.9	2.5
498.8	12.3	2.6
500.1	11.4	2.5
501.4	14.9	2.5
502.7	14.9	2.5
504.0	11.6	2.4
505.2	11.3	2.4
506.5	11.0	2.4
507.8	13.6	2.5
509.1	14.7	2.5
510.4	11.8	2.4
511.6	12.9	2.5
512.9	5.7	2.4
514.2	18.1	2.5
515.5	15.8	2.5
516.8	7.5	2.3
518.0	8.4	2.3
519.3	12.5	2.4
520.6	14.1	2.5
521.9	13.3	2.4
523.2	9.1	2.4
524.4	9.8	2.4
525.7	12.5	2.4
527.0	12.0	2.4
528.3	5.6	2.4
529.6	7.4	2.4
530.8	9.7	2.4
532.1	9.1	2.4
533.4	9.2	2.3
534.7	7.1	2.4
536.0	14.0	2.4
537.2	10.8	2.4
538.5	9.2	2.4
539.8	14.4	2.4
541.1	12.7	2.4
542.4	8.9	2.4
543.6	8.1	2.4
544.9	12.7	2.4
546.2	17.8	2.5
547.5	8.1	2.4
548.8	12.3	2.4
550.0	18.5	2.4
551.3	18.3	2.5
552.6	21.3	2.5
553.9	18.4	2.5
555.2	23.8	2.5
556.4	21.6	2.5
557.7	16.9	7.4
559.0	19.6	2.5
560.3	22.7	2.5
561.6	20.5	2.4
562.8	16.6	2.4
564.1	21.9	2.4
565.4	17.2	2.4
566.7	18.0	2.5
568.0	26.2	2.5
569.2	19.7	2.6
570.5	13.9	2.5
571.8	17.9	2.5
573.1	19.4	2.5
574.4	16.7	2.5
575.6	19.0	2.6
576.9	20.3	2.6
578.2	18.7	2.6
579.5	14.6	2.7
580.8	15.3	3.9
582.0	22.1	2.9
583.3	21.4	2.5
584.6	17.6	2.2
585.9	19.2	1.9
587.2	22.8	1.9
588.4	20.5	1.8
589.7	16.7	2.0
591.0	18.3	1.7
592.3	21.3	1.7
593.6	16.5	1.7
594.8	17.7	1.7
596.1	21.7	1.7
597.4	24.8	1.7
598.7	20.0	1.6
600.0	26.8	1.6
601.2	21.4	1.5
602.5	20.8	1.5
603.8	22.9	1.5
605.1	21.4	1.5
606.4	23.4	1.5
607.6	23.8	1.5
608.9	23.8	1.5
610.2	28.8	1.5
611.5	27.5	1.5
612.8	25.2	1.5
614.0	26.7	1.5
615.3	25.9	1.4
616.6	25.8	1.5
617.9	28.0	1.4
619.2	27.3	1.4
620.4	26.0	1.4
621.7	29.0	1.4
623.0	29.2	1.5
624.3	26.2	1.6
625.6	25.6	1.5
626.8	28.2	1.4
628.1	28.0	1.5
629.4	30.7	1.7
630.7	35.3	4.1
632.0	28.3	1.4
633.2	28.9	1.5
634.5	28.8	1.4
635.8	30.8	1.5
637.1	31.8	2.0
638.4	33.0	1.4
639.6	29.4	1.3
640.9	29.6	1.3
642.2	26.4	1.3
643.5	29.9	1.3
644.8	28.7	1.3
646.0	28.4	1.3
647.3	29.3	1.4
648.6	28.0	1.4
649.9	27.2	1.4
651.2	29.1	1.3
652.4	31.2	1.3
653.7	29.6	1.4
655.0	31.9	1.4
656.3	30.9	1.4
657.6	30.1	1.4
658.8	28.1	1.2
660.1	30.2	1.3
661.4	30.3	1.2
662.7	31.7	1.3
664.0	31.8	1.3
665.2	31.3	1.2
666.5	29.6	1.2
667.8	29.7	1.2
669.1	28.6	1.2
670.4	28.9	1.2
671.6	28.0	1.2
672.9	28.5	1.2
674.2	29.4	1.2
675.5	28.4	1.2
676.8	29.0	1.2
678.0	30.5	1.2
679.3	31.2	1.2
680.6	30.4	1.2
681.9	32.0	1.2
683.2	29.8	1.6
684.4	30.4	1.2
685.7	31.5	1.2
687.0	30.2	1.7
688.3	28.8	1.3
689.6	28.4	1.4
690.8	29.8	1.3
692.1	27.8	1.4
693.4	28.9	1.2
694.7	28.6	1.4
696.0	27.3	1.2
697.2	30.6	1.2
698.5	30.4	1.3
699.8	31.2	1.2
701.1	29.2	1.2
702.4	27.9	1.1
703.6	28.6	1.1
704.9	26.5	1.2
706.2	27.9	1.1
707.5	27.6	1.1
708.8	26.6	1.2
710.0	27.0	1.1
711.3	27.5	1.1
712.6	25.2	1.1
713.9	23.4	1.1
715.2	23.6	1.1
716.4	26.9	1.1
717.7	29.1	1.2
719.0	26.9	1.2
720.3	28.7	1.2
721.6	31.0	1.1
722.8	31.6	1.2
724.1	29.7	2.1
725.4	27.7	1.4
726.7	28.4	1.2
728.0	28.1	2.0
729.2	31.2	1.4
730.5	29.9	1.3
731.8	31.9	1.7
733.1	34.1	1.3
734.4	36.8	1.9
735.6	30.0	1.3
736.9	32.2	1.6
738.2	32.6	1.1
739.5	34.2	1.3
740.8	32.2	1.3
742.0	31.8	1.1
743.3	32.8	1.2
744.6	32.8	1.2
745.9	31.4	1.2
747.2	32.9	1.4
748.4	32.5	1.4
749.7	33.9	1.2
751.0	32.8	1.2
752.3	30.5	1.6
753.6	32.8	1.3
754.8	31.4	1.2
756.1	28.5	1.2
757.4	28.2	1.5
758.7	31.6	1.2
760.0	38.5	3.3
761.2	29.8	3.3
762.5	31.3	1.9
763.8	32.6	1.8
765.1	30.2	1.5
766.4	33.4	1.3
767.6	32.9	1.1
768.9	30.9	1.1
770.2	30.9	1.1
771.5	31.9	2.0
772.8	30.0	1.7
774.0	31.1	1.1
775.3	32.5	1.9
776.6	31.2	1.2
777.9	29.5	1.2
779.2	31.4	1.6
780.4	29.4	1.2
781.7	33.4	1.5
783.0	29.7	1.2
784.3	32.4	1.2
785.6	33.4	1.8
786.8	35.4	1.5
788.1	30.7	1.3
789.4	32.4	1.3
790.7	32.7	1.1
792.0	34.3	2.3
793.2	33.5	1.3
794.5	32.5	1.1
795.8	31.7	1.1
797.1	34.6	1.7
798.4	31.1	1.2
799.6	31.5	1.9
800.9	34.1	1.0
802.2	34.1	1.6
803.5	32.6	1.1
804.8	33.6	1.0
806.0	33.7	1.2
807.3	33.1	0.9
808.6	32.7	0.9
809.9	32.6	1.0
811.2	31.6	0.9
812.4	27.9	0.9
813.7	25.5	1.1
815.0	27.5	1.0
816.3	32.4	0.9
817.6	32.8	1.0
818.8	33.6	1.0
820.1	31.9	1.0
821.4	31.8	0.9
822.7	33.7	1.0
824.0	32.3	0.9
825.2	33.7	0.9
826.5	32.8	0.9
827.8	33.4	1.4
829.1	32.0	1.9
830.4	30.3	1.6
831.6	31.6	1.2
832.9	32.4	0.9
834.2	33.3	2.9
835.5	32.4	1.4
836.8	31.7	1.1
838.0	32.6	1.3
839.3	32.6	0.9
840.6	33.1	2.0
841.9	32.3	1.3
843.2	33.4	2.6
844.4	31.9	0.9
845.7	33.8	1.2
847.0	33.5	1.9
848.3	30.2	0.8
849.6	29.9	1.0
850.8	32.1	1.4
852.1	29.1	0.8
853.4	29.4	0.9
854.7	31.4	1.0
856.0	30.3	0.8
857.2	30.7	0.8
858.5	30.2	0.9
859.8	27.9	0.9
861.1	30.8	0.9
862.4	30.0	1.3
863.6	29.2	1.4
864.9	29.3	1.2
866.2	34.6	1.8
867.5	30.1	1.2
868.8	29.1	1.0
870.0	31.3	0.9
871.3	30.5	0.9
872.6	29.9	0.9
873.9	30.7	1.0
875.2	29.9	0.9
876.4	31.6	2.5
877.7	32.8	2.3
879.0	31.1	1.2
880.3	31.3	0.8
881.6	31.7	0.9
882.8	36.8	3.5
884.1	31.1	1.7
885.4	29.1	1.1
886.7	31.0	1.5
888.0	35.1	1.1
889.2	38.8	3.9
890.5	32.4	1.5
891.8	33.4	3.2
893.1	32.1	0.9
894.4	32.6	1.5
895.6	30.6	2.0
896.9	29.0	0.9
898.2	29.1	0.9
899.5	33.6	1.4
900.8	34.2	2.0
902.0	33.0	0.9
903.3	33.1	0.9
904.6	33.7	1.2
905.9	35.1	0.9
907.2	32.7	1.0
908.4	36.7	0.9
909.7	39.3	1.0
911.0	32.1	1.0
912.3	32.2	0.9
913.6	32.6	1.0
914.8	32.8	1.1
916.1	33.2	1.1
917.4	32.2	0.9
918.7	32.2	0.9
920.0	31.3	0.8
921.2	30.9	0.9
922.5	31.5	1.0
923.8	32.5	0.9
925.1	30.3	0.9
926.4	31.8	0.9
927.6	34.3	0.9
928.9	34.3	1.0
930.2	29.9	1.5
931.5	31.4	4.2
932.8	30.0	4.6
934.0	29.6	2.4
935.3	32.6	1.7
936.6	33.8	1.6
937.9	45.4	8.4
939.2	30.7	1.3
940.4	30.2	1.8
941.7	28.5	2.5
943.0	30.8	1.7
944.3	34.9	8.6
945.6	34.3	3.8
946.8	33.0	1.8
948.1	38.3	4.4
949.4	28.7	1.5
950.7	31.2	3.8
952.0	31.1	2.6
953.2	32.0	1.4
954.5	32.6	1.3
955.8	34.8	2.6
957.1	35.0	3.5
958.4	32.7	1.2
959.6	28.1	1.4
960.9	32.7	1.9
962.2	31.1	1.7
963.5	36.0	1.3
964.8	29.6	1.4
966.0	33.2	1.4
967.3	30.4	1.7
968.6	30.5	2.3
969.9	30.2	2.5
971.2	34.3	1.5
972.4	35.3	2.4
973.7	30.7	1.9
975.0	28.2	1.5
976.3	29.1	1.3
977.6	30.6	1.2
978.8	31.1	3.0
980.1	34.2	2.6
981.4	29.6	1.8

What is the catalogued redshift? 0.380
